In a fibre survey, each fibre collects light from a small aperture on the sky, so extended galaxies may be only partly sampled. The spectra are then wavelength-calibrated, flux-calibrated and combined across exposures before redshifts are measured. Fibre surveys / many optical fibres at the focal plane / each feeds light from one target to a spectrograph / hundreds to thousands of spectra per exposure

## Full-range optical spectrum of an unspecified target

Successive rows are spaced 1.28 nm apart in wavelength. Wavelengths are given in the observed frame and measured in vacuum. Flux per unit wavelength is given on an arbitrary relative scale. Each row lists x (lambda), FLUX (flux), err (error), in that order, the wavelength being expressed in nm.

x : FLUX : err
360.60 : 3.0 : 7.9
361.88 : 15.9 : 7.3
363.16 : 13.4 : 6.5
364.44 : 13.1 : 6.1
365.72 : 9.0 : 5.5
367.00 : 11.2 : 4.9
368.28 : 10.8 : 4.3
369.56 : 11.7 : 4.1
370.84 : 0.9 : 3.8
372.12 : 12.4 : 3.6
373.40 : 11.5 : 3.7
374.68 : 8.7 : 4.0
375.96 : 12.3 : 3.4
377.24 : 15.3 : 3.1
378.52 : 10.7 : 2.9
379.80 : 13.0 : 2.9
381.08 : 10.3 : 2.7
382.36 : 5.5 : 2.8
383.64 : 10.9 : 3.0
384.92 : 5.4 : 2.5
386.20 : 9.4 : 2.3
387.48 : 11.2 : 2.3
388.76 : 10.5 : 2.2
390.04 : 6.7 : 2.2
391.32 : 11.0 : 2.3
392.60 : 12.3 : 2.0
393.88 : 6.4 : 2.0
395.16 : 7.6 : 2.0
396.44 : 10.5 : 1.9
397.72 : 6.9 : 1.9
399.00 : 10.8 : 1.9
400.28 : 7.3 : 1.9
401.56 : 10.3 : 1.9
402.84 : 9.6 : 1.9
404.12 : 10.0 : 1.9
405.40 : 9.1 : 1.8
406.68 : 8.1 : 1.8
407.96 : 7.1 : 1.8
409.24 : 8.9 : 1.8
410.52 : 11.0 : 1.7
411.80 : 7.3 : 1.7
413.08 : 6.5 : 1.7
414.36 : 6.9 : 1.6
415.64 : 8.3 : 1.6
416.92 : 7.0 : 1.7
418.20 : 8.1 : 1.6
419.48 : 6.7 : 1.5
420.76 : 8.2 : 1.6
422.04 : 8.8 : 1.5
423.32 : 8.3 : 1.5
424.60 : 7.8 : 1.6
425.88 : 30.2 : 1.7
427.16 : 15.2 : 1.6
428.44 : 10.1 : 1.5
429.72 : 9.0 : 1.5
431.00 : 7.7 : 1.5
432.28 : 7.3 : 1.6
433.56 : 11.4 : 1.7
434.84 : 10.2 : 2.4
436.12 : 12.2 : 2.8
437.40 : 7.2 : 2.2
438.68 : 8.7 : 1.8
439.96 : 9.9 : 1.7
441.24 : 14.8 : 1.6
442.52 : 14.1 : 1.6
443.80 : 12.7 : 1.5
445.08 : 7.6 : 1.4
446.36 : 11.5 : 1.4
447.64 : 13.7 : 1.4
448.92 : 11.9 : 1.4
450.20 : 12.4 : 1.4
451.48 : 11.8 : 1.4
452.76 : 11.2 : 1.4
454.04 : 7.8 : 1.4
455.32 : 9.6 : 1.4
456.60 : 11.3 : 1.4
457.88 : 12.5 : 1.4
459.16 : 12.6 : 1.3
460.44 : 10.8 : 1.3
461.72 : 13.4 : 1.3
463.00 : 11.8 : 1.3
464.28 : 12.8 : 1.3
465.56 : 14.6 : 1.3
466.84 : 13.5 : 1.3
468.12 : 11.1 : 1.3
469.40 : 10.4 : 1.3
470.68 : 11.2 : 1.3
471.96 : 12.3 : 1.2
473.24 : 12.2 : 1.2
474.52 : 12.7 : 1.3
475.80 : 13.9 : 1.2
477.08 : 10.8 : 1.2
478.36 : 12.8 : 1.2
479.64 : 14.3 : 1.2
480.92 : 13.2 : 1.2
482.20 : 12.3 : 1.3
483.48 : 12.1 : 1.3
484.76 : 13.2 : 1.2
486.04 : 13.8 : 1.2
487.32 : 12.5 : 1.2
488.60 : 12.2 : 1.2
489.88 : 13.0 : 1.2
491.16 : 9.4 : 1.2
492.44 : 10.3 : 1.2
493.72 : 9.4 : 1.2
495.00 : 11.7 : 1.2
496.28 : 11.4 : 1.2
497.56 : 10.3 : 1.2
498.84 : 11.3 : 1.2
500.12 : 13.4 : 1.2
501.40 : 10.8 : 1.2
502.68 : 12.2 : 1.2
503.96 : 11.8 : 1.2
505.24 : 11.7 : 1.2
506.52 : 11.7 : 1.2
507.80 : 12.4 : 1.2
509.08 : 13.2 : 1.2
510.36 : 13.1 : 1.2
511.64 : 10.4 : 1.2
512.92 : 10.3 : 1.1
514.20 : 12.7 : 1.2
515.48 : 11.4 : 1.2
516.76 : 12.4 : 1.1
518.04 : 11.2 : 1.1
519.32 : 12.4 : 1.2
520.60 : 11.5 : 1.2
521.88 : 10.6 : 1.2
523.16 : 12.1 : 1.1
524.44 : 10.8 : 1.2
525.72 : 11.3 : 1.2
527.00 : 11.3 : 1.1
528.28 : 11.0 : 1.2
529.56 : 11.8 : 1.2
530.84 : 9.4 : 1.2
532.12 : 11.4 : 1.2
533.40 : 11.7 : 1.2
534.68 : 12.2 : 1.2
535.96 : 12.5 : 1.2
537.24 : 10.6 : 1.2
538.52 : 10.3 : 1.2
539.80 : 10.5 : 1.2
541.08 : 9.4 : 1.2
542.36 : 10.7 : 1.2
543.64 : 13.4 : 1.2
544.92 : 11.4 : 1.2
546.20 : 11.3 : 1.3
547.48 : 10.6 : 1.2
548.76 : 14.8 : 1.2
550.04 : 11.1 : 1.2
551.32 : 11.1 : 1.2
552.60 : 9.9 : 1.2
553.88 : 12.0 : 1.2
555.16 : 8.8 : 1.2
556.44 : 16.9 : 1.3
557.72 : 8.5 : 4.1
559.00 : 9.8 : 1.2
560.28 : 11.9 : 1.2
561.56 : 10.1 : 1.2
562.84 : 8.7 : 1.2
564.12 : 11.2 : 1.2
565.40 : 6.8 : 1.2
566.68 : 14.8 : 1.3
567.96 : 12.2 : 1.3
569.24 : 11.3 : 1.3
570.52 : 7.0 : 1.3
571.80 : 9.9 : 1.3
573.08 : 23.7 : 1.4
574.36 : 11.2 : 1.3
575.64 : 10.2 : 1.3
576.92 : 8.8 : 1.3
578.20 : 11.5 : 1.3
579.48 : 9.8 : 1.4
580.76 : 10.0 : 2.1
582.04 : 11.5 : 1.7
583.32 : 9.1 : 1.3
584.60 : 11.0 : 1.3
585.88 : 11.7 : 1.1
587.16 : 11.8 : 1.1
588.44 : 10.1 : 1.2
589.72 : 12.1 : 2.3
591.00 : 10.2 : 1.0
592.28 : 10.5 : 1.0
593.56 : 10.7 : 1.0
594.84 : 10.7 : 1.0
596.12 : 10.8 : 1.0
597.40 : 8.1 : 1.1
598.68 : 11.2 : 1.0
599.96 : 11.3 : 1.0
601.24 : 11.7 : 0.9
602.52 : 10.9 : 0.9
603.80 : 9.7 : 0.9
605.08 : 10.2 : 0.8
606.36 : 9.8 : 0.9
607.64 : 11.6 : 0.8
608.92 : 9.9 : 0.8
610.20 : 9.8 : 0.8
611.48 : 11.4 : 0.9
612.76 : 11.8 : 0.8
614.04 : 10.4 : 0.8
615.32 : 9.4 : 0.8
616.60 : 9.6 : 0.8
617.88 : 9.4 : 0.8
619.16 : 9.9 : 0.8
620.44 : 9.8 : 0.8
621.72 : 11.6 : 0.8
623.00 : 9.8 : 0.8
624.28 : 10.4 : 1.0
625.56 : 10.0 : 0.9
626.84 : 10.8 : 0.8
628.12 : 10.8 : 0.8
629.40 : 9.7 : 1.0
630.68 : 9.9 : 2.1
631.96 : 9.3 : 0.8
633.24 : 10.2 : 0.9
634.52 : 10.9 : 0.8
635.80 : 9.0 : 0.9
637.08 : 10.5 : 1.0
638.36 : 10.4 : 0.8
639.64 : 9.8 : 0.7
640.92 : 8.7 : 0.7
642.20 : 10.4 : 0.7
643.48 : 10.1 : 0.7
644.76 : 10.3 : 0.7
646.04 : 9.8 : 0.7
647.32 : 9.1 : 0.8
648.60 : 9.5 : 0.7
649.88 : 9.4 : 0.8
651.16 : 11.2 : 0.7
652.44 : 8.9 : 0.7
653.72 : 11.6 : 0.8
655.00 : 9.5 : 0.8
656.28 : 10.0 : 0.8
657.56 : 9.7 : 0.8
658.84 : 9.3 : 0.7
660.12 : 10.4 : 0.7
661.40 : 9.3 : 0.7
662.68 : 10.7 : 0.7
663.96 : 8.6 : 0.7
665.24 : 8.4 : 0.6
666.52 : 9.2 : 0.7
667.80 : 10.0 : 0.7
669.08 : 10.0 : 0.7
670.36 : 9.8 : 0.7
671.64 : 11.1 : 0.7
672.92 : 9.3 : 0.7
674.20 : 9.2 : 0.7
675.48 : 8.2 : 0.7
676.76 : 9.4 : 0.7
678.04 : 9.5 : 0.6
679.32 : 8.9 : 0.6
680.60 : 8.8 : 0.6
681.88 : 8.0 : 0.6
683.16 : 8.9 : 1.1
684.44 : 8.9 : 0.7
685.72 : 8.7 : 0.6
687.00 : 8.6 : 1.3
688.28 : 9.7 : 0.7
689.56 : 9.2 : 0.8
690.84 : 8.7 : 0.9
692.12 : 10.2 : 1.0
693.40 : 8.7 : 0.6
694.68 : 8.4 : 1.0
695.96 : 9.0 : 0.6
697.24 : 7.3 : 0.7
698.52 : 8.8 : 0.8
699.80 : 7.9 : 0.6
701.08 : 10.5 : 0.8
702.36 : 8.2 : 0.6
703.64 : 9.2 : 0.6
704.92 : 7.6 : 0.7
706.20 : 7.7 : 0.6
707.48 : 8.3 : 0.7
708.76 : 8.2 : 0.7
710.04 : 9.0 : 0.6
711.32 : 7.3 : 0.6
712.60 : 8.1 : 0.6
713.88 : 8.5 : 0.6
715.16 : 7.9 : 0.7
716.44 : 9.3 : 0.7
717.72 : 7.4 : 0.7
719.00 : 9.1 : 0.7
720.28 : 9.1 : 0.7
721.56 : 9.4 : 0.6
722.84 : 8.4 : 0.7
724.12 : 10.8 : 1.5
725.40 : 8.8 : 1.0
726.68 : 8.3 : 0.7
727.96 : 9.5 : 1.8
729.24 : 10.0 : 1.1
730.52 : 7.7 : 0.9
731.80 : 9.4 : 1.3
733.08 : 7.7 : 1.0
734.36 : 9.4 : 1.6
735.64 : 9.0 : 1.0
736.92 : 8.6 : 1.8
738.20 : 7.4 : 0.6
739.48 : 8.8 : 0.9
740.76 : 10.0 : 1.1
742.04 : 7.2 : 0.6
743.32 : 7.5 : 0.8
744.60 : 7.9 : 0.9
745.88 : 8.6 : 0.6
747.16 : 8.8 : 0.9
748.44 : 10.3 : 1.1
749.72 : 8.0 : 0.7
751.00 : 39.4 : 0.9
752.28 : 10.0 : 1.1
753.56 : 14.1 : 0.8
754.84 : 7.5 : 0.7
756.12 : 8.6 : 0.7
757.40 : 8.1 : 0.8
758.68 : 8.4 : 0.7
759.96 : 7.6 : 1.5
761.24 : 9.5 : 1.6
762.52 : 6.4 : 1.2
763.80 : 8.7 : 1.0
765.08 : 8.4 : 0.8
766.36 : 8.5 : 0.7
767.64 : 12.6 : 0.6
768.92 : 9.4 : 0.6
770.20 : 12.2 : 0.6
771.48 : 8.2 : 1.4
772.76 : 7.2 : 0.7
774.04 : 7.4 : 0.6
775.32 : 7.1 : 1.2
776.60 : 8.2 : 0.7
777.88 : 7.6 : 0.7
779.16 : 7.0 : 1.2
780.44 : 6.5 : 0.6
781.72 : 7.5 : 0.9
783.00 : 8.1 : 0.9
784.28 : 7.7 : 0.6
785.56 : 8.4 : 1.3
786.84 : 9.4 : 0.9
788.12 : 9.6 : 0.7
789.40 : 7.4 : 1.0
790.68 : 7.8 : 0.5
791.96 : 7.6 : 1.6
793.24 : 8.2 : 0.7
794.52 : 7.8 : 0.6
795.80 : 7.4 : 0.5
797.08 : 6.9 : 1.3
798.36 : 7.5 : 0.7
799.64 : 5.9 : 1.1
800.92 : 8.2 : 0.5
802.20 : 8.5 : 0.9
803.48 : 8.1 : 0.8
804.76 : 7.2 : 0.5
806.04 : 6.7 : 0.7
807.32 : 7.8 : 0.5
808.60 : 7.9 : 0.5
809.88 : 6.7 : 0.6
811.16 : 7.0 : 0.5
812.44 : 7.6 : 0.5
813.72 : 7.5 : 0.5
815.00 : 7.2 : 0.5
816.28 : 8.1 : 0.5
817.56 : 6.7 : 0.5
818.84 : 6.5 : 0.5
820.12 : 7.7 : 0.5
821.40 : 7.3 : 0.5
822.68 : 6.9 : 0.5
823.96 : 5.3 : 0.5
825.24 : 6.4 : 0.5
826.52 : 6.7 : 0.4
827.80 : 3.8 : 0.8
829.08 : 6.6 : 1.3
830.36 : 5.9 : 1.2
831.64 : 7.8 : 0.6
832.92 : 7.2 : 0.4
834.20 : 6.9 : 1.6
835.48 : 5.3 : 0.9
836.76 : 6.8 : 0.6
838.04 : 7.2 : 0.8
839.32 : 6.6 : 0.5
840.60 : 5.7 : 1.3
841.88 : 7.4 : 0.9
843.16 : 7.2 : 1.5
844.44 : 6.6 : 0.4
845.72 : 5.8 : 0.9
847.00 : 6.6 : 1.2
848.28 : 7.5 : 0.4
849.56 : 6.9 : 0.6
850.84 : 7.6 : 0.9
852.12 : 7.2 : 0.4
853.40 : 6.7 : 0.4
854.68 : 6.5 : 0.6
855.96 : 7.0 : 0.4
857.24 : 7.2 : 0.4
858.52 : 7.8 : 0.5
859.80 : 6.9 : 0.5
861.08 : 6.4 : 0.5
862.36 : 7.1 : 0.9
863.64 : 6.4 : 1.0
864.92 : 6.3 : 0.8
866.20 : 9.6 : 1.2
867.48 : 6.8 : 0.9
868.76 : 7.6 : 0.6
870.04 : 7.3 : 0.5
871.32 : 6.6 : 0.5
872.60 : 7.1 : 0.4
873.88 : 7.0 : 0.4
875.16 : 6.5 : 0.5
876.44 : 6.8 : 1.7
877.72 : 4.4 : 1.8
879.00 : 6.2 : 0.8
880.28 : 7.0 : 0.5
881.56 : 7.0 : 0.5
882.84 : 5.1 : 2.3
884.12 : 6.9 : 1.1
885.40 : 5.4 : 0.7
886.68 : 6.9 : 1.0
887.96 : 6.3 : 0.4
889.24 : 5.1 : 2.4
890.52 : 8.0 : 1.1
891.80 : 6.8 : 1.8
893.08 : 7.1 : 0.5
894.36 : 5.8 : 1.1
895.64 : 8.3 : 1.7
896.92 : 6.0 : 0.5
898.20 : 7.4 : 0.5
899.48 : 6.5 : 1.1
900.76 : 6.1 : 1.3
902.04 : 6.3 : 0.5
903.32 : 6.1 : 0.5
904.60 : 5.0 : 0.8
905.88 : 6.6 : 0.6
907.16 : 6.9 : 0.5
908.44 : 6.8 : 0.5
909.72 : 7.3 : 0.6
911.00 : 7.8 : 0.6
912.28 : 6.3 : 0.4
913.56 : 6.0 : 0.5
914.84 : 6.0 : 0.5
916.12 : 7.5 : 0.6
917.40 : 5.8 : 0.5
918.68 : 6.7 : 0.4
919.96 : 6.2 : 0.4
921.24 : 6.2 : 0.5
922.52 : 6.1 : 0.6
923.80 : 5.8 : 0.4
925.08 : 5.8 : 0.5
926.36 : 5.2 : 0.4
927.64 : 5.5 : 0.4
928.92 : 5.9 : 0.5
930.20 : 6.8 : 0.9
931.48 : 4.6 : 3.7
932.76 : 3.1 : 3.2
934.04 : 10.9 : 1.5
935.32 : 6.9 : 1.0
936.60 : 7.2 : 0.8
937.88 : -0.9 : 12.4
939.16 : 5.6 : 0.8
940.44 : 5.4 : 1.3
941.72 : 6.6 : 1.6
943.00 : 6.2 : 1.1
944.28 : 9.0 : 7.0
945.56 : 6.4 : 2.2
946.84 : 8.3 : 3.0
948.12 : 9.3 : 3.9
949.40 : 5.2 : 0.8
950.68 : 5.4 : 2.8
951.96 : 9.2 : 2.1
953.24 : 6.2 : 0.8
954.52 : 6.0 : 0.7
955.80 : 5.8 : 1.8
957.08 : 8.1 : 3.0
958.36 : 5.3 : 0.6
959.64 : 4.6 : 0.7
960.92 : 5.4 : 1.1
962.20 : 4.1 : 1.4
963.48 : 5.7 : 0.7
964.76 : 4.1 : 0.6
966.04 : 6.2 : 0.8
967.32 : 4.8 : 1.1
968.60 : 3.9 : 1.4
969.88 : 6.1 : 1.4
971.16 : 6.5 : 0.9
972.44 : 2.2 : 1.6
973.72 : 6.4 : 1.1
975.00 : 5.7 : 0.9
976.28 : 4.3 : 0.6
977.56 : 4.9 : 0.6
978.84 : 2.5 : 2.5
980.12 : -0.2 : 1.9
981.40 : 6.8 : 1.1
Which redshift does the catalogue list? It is 0.14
